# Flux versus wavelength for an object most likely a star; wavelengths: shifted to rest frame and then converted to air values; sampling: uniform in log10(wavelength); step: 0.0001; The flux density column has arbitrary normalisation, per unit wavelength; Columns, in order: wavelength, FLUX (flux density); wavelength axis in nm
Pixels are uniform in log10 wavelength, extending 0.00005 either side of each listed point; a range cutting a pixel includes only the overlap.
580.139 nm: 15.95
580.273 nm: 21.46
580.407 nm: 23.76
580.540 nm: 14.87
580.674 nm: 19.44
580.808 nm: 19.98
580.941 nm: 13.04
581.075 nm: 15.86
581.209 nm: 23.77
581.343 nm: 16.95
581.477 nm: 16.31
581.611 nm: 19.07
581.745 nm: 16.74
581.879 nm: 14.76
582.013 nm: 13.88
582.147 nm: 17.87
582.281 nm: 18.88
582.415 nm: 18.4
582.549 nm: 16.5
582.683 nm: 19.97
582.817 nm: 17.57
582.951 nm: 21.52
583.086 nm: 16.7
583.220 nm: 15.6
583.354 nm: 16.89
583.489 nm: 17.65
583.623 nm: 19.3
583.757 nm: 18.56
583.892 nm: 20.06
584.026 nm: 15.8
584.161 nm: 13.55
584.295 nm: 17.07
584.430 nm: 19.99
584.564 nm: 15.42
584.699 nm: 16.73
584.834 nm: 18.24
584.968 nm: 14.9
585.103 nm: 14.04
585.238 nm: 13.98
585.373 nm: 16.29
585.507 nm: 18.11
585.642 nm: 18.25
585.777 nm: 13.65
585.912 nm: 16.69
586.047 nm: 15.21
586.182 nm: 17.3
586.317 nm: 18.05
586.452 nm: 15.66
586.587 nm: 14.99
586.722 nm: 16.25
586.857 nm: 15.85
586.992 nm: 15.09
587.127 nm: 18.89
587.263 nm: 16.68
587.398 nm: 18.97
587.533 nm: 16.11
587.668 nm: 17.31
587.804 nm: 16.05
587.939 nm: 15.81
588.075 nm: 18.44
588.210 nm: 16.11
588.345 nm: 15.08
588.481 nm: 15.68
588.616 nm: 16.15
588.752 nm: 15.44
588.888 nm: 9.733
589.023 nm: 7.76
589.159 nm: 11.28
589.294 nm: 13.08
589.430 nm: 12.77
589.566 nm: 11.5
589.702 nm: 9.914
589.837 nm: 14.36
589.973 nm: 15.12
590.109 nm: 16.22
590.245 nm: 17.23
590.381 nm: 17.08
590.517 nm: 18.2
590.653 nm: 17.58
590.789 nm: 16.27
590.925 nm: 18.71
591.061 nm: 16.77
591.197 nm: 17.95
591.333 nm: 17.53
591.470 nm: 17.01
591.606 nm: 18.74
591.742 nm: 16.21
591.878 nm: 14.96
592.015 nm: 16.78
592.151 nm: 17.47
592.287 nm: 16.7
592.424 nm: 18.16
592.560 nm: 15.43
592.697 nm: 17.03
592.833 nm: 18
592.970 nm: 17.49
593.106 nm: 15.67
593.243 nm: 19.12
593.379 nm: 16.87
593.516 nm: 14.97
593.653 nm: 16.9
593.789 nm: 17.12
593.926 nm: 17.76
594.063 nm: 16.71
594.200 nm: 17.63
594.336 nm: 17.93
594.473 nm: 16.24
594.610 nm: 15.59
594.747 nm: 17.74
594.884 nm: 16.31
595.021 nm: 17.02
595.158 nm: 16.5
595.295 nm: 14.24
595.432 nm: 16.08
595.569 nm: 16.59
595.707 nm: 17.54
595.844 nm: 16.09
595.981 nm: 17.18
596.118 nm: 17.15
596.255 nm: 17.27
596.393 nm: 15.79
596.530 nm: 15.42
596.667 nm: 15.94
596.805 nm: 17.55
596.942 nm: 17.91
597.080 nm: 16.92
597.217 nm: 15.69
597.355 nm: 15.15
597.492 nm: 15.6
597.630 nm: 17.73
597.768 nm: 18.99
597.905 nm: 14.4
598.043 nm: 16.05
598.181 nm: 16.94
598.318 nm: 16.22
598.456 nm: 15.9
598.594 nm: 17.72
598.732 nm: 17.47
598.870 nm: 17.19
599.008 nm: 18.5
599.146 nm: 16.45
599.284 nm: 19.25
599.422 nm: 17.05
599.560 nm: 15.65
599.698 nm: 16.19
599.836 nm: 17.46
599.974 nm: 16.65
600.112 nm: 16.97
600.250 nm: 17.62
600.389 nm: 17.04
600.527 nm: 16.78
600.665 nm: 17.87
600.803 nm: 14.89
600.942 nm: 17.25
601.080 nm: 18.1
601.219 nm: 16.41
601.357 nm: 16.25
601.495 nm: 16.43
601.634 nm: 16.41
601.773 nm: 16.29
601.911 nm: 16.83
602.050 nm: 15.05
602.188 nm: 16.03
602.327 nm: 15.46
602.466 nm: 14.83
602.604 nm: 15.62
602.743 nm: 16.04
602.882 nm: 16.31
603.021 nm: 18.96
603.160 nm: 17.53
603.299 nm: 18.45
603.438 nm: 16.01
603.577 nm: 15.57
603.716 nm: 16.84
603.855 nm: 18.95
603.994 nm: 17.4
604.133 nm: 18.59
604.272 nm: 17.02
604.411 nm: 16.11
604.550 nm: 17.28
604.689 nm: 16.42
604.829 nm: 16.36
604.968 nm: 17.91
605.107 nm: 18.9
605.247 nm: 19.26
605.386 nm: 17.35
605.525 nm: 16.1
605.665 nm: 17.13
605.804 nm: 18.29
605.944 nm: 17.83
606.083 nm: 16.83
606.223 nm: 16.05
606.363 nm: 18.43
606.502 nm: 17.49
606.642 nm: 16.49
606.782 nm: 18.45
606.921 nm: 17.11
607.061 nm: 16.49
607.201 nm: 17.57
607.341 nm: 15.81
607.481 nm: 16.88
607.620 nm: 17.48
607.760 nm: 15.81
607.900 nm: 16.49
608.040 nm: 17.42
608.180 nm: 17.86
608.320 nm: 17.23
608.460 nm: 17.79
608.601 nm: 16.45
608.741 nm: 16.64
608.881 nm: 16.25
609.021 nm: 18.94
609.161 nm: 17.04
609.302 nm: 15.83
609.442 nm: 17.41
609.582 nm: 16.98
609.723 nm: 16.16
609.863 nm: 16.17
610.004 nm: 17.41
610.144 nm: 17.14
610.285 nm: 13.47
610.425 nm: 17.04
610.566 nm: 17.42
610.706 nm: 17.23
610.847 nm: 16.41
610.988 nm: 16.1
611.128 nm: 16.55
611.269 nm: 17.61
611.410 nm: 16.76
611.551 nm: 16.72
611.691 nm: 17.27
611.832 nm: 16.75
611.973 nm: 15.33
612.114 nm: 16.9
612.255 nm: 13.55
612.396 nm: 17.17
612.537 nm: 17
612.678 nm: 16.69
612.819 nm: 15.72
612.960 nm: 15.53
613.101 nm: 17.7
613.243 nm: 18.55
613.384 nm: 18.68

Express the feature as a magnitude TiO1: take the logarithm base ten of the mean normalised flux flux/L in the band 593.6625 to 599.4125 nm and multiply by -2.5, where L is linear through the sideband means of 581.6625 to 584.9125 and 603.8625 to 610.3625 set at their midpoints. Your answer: 0.029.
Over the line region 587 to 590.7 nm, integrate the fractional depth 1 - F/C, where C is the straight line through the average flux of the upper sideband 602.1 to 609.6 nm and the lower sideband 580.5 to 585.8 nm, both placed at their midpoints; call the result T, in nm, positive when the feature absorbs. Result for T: 0.441 nm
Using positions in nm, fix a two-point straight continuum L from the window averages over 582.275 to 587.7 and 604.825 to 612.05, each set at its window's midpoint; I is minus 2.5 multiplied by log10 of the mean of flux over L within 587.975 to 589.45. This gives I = 0.22 mag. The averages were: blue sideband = 17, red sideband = 17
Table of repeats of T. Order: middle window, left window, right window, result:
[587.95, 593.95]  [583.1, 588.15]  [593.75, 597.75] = 0.29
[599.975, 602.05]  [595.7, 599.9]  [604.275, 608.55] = 0.03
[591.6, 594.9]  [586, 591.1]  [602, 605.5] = -0.20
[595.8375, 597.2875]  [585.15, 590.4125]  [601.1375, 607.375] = -0.04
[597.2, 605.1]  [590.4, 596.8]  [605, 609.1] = 0.14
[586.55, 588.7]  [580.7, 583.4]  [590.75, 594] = 0.10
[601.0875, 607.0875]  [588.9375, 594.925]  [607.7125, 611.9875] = -0.15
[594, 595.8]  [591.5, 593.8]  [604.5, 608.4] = 0.04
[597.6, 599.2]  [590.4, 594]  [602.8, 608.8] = 0.02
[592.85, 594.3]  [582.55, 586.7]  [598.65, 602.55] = -0.02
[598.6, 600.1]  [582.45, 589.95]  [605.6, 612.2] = -0.06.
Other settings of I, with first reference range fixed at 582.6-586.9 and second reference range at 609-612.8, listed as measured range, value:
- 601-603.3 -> 0.014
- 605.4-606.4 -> -0.035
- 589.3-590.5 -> 0.170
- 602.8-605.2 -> -0.043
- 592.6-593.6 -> -0.012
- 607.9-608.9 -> -0.030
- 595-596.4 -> 0.016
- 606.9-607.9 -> -0.005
